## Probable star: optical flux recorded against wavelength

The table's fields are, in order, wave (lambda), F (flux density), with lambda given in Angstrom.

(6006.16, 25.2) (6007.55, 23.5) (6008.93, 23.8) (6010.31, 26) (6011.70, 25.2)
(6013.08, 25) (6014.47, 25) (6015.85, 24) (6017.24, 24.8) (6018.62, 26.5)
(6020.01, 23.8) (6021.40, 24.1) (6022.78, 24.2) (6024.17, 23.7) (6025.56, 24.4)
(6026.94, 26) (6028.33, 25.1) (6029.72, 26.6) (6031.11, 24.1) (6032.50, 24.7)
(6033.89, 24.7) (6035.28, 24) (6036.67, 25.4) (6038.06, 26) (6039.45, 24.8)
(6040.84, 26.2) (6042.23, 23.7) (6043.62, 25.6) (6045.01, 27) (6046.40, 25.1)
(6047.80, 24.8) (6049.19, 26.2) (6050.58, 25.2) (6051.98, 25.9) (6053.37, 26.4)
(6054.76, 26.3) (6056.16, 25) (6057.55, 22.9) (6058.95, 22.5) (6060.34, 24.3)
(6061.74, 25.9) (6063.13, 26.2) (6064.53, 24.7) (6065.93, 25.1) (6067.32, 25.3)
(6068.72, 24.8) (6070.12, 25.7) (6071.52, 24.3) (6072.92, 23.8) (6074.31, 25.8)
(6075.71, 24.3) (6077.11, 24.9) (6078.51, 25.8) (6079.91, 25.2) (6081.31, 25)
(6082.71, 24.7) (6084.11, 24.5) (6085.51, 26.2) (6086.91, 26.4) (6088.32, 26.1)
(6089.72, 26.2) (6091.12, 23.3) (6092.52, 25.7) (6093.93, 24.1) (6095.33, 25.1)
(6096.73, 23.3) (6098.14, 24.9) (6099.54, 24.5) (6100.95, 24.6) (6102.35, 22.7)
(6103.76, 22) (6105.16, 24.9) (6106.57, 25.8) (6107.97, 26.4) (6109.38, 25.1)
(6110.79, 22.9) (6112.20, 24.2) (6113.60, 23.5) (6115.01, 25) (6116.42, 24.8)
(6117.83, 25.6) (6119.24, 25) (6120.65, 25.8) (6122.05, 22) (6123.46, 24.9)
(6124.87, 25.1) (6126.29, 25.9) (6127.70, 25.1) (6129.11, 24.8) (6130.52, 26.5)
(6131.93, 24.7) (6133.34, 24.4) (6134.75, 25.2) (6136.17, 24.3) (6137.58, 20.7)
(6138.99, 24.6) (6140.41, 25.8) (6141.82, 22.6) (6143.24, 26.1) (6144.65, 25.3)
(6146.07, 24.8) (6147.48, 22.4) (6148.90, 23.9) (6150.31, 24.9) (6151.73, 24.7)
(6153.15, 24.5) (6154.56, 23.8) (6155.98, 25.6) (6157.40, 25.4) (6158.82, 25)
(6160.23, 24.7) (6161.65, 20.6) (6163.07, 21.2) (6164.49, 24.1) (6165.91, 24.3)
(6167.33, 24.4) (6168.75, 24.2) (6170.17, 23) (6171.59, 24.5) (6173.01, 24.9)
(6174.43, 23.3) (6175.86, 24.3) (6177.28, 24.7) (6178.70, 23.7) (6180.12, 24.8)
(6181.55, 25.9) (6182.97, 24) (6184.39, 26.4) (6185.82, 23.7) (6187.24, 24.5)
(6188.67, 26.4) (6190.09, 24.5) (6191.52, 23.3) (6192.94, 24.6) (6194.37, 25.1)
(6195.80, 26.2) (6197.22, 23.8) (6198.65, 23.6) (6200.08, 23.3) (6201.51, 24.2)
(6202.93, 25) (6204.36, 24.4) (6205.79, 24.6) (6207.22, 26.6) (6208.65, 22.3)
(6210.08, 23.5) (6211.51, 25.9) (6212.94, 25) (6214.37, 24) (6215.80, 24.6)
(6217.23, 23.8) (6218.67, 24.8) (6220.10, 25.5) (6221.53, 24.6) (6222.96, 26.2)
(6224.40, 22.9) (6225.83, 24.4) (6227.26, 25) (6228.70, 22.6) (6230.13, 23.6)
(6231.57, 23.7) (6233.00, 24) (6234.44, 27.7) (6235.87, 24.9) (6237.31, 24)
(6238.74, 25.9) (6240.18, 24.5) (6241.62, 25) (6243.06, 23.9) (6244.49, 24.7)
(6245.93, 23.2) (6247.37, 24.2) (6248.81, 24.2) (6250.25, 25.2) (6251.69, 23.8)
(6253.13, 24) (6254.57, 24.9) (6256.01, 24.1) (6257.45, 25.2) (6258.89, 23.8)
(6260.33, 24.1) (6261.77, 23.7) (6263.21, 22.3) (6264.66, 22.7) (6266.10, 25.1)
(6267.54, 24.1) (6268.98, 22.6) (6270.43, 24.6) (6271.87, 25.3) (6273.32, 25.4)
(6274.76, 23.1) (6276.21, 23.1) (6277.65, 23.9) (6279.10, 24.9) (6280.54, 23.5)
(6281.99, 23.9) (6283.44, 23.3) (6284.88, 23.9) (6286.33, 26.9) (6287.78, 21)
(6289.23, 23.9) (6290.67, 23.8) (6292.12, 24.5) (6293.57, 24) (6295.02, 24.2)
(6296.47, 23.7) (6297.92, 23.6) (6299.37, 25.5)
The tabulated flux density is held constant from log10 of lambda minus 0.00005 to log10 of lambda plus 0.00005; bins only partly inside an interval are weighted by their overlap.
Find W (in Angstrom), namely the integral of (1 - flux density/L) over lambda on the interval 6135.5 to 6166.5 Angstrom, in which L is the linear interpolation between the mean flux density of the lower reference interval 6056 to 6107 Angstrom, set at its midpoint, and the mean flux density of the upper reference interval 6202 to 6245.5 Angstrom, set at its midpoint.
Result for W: 0.8 Angstrom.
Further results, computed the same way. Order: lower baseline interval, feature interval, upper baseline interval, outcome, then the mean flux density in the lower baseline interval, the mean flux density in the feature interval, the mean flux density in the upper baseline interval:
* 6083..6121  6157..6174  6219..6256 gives 0.56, 24.7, 23.8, 24.5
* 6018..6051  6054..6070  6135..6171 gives -0.01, 25.1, 24.9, 24.1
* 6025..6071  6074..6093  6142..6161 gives -0.22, 25.2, 25.3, 24.6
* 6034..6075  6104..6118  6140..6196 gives 0.03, 25.1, 24.7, 24.4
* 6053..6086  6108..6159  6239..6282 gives 0.17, 25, 24.6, 24.1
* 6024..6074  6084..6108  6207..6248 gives 0.15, 25.1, 24.8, 24.5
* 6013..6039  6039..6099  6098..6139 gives -0.98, 24.8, 25.1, 24.5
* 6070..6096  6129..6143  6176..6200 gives 0.27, 25.1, 24.4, 24.7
